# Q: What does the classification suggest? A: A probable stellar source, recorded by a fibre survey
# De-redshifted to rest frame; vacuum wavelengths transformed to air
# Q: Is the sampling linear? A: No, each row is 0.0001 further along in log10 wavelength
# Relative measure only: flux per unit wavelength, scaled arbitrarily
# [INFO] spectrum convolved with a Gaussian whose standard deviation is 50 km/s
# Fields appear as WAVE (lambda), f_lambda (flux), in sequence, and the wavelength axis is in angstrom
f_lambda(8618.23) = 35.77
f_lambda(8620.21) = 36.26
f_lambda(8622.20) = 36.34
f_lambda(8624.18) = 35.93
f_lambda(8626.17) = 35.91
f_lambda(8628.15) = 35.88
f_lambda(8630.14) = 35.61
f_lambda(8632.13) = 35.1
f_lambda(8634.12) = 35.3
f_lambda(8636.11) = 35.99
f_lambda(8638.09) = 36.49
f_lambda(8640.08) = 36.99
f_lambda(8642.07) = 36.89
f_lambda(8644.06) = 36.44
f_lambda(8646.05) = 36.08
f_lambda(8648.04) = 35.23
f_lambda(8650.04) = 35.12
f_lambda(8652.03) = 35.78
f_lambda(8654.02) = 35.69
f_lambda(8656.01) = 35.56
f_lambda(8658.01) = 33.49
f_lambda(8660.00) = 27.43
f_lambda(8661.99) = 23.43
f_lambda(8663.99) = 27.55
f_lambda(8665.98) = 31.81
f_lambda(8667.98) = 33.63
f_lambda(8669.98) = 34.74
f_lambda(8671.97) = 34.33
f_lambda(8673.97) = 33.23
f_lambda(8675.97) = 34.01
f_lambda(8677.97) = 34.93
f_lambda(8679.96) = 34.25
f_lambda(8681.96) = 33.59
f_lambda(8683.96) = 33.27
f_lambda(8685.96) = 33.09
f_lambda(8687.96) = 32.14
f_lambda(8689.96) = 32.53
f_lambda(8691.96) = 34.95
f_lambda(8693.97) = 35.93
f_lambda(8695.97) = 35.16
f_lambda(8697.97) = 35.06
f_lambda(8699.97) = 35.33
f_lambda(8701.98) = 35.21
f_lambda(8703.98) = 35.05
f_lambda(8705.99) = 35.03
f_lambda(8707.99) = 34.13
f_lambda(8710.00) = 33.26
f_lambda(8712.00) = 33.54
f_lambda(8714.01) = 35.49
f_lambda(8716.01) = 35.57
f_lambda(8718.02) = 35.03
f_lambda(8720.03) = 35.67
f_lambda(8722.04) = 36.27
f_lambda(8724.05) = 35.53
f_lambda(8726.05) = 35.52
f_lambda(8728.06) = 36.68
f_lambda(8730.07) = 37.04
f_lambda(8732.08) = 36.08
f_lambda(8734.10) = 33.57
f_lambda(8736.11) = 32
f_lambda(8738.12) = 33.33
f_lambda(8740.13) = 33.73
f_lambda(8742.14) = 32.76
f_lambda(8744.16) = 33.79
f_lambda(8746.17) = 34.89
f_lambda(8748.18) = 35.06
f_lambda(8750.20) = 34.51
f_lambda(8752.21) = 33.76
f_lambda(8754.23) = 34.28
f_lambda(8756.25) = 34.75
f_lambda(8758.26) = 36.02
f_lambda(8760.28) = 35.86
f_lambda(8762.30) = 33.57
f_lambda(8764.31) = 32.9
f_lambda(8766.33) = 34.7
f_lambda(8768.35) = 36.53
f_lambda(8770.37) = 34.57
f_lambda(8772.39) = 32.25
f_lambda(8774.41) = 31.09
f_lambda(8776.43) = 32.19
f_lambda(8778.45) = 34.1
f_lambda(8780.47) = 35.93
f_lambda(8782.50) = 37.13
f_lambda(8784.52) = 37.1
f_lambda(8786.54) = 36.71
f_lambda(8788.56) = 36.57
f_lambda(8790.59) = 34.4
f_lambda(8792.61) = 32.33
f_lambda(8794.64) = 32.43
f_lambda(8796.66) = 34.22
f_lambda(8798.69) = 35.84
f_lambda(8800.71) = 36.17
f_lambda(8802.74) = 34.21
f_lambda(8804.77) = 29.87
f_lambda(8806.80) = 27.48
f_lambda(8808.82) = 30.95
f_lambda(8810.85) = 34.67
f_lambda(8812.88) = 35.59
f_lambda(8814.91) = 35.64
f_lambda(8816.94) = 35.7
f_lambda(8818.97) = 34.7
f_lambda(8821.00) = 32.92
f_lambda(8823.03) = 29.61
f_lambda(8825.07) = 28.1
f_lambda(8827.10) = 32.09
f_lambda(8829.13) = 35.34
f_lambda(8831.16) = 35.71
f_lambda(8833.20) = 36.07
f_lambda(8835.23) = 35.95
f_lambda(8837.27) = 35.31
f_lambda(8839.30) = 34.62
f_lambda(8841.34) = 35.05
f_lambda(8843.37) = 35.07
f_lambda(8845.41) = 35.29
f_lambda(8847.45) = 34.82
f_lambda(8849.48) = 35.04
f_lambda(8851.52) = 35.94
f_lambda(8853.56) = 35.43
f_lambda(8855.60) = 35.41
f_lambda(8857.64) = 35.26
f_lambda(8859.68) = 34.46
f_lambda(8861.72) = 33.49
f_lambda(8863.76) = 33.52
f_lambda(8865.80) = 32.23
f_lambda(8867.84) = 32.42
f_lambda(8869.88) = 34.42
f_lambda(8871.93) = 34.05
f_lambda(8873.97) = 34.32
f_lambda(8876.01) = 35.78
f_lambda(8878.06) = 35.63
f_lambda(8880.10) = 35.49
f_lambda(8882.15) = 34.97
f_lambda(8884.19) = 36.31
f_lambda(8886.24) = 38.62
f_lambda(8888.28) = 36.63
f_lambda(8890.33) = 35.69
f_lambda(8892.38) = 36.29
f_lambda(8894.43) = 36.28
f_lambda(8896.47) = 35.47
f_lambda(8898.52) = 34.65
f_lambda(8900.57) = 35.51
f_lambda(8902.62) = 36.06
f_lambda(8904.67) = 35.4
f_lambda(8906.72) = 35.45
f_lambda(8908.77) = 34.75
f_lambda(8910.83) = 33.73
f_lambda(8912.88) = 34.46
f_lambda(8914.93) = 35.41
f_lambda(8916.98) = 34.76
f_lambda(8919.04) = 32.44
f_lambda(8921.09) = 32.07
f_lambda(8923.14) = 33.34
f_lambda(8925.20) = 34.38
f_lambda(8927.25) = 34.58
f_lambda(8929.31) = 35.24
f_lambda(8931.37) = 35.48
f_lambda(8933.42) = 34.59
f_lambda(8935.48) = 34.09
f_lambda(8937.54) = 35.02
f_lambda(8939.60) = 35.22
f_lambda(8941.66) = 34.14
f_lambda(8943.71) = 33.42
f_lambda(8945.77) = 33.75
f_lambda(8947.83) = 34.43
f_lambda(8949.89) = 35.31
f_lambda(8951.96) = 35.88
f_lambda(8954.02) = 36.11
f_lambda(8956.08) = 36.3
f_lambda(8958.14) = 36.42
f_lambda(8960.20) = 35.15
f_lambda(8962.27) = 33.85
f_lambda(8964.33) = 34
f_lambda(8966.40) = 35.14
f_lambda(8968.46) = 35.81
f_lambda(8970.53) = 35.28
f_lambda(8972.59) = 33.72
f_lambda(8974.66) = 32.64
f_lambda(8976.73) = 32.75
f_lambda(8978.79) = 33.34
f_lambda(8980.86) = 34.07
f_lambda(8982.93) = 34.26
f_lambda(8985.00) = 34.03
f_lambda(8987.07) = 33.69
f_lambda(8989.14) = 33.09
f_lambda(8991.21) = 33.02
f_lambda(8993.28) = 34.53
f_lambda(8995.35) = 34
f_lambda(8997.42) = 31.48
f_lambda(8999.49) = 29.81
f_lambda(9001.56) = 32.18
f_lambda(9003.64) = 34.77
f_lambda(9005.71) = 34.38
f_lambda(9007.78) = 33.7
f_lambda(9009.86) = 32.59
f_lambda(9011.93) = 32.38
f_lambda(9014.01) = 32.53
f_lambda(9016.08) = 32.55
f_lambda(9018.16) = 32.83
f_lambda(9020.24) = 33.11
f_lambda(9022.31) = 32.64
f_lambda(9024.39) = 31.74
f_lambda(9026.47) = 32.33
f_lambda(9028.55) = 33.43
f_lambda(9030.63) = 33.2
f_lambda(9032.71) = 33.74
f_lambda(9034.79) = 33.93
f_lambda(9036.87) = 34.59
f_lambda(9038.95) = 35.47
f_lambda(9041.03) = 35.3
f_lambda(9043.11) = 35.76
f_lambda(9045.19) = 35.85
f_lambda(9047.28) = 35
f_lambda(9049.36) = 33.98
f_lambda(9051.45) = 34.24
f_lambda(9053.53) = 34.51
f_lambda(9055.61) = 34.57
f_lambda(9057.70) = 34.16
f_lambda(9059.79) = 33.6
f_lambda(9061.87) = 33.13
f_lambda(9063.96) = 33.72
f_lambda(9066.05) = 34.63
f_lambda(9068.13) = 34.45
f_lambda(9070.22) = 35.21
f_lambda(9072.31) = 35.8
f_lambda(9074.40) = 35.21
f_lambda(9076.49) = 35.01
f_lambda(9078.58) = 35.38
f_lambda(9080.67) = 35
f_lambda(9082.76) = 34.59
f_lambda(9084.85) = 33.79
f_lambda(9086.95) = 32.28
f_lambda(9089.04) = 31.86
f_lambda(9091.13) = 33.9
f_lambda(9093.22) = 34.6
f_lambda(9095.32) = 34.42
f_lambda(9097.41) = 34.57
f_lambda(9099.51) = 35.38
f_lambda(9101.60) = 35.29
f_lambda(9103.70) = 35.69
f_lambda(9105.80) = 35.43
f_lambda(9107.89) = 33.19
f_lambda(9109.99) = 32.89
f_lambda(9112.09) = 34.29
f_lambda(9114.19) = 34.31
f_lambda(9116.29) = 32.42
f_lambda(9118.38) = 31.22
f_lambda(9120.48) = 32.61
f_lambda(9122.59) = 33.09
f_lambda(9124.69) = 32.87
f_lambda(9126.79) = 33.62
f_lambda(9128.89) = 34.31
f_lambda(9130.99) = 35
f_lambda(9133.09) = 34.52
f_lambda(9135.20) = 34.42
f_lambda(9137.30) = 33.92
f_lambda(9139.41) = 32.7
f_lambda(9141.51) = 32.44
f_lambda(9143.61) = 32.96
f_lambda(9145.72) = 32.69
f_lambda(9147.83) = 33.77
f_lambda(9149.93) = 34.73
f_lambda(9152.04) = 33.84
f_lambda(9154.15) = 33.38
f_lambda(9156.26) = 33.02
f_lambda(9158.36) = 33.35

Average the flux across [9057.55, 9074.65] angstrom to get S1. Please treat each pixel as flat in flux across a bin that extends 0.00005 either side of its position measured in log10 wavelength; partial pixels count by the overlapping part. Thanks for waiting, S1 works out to 34.4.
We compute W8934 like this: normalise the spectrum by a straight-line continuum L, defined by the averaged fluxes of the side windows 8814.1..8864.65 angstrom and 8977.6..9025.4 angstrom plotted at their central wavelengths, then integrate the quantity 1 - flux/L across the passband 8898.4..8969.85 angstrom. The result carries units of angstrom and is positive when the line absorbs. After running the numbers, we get -2.4 angstrom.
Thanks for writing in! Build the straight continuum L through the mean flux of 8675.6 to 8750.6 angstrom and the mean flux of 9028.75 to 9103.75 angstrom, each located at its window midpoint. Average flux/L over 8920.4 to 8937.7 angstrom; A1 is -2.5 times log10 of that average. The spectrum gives 0.01 mag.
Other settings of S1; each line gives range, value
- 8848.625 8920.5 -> 35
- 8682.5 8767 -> 34.6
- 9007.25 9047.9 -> 33.6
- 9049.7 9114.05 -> 34.4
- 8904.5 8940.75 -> 34.4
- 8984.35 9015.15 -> 33.1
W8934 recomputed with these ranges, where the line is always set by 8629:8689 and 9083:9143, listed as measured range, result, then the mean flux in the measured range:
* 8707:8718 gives -0.2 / 34.5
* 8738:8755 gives -0.1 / 34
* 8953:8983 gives -0.7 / 34.6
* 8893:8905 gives -0.6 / 35.6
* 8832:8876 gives -1.1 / 34.7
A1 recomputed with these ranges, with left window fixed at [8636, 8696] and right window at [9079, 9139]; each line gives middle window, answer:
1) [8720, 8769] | -0.03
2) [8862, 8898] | -0.04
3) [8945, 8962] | -0.05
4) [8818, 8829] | 0.07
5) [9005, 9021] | 0.03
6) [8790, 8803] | -0.01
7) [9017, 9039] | 0.02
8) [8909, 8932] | -0.01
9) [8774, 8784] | -0.02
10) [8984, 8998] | 0.01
